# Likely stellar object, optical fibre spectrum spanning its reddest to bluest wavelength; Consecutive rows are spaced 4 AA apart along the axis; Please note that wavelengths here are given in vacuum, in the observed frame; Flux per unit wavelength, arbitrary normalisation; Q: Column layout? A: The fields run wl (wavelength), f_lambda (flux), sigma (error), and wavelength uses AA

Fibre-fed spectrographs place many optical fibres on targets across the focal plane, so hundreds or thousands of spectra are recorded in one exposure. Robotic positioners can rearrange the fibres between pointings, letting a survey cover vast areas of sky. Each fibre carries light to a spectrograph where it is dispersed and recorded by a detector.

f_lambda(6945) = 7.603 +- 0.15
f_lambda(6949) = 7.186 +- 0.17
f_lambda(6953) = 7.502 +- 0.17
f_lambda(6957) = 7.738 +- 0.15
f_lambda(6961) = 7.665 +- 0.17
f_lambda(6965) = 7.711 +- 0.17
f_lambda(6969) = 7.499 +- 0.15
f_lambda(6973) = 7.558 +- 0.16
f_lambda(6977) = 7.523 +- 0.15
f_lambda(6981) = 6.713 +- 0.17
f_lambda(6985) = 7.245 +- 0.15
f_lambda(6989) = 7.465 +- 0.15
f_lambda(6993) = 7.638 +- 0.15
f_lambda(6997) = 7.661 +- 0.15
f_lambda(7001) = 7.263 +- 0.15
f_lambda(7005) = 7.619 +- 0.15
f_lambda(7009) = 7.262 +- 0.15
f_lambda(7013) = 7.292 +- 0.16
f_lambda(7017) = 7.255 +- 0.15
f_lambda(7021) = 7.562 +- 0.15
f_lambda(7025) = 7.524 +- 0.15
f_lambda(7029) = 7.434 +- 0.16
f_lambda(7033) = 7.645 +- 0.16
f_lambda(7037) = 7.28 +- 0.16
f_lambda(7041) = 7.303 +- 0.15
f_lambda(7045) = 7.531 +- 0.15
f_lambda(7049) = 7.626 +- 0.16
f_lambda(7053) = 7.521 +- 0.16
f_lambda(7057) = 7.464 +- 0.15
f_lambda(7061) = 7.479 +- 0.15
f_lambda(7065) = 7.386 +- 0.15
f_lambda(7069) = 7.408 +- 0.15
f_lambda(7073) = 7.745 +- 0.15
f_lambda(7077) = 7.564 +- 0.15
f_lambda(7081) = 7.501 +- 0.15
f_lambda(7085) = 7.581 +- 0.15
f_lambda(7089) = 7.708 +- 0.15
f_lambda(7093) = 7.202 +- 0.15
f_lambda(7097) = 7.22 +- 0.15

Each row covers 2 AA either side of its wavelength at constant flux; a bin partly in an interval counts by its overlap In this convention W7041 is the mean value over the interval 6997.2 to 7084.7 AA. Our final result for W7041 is 7.47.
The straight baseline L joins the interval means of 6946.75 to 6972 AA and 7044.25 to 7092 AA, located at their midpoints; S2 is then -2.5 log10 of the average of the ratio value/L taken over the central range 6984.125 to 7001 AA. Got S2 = 0.01 mag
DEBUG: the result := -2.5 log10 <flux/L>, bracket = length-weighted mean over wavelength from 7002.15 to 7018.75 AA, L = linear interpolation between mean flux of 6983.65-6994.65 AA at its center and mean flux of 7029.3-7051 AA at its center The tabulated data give 0.016 mag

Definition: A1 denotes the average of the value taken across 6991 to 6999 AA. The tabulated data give 7.65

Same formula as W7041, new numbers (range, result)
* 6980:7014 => 7.37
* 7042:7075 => 7.51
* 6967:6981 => 7.41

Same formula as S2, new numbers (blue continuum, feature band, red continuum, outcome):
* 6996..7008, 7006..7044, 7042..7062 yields 0.01 mag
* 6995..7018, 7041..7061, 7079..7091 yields 0.00 mag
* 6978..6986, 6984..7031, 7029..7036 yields -0.02 mag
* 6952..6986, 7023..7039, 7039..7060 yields 0.00 mag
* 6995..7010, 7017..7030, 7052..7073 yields 0.00 mag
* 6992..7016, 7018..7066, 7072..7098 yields 0.00 mag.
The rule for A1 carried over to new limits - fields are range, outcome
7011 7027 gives 7.41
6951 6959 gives 7.62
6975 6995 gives 7.32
